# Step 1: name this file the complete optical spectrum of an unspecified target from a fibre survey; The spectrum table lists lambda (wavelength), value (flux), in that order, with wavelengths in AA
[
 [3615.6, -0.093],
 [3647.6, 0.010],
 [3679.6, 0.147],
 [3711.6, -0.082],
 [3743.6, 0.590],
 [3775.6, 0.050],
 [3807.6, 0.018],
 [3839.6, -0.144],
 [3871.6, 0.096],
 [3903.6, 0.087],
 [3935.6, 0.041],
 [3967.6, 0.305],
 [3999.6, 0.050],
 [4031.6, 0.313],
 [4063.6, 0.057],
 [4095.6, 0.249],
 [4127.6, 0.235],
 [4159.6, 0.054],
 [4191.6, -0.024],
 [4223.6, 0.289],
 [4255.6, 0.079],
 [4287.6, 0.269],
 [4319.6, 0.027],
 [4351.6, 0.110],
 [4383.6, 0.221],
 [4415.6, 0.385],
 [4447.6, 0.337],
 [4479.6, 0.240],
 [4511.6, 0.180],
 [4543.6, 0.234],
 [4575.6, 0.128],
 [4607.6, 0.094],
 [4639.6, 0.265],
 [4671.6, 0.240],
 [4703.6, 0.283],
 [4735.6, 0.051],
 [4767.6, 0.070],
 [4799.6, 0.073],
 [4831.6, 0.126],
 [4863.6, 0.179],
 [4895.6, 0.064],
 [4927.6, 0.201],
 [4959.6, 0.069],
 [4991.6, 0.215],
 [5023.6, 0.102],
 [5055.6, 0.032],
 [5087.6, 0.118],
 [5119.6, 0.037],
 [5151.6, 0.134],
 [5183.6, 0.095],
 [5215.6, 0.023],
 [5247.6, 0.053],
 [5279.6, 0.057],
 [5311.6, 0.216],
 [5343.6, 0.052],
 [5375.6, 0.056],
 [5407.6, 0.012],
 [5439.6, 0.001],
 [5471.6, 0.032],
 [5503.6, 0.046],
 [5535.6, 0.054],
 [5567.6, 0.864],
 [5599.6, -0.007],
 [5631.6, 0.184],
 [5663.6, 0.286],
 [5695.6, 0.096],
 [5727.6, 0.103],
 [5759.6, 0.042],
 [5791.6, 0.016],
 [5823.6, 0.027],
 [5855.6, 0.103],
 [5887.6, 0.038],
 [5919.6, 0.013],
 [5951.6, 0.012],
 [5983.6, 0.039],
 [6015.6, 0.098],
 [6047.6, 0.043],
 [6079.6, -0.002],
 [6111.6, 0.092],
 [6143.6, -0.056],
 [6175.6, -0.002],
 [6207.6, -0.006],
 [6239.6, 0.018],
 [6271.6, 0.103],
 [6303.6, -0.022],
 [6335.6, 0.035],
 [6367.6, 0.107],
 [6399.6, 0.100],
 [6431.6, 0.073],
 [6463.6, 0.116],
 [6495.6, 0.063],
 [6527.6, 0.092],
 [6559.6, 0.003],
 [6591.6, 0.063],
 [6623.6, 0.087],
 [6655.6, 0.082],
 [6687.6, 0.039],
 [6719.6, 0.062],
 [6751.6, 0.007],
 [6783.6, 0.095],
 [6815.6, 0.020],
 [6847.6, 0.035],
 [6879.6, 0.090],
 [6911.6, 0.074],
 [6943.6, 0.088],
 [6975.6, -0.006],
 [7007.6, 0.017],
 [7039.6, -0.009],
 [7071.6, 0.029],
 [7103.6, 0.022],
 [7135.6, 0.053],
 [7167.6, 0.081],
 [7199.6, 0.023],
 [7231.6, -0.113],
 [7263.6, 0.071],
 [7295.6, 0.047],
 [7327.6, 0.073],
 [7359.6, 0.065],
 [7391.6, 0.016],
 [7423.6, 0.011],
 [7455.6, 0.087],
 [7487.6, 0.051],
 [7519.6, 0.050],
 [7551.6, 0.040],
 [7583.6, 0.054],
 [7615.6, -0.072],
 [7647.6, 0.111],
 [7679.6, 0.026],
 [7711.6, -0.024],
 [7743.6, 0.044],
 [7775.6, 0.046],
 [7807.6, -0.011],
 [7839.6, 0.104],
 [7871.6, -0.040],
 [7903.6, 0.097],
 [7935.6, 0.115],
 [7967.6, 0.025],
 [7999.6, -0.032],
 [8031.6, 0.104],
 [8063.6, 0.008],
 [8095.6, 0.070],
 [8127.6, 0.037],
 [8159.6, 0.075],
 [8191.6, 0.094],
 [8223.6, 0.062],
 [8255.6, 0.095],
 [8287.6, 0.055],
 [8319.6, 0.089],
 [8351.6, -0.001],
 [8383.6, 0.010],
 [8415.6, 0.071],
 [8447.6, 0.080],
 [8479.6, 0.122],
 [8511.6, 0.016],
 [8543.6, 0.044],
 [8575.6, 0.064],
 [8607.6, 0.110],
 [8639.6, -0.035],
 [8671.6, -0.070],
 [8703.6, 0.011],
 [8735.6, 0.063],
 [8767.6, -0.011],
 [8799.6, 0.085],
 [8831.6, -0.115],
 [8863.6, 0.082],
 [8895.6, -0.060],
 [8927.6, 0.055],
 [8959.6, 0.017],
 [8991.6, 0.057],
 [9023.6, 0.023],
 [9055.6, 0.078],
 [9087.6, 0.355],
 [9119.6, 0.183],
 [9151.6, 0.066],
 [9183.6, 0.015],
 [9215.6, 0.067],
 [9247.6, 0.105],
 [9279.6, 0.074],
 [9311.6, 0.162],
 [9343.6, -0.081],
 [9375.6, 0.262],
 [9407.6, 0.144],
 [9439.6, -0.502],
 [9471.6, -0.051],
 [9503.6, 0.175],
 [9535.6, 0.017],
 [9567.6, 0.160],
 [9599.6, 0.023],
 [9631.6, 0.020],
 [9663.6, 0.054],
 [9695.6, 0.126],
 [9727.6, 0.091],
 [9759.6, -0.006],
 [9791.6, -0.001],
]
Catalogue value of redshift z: 1.44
